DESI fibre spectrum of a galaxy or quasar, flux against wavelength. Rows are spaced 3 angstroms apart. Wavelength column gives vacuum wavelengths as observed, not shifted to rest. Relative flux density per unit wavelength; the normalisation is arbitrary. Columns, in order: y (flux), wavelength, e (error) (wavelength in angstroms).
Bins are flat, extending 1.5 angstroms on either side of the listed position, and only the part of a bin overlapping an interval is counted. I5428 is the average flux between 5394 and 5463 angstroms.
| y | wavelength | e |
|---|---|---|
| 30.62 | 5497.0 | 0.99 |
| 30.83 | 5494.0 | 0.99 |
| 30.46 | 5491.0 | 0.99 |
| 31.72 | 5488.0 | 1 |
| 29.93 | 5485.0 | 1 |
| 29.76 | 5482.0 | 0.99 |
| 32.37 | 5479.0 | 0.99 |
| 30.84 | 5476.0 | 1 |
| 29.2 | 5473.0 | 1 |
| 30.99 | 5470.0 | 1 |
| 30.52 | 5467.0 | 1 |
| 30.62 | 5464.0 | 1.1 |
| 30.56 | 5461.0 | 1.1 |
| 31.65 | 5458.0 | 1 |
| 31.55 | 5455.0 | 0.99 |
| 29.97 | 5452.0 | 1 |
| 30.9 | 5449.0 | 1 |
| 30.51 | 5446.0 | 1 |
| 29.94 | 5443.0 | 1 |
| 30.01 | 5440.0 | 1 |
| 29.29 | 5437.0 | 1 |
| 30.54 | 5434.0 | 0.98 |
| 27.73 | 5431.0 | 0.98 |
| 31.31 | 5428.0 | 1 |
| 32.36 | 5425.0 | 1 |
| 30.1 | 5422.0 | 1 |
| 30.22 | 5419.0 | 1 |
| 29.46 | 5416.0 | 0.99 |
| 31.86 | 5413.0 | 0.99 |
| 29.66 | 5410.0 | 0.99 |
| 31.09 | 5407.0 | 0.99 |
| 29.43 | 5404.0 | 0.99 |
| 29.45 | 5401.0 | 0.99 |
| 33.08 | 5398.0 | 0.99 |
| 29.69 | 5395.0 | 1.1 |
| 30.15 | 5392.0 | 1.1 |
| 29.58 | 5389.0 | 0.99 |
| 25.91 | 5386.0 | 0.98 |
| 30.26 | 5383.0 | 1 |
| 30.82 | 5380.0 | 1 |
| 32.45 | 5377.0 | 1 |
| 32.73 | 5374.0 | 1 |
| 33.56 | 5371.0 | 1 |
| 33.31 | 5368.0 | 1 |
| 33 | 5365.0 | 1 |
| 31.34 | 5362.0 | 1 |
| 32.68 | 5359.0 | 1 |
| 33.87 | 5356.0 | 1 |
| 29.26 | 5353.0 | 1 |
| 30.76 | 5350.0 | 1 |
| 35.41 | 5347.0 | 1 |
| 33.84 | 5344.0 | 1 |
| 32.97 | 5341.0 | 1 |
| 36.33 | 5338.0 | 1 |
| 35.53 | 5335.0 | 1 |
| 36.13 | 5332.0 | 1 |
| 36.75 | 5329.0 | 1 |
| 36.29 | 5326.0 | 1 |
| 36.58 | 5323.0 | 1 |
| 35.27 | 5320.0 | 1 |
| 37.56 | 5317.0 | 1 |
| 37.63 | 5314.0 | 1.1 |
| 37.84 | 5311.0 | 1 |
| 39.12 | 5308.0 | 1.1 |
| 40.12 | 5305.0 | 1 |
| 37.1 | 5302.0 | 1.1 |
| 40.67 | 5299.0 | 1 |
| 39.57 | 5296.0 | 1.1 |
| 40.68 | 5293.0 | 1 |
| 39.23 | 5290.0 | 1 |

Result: 30.5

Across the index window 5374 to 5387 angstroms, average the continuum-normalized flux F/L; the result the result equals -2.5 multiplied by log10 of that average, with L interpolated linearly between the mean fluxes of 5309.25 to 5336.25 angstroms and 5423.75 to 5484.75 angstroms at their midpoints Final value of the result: 0.123 mag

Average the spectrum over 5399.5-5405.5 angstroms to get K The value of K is 29.4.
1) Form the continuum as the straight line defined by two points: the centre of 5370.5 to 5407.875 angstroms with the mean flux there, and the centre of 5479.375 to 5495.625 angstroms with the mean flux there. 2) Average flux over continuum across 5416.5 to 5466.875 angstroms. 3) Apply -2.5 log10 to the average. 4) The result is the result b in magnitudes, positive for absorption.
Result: 0.01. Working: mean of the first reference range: 30.5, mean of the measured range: 30.4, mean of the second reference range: 30.7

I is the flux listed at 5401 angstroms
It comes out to 29.45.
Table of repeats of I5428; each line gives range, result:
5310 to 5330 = 36.8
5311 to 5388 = 33.7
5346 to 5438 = 31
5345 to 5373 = 32.6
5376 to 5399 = 30.1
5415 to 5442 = 30.1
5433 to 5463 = 30.5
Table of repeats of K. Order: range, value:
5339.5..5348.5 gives 34.1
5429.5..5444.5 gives 29.5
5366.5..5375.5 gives 33.2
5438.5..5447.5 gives 30.2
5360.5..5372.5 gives 32.8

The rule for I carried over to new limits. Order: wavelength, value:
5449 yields 30.9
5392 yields 30.15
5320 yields 35.27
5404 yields 29.43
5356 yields 33.87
